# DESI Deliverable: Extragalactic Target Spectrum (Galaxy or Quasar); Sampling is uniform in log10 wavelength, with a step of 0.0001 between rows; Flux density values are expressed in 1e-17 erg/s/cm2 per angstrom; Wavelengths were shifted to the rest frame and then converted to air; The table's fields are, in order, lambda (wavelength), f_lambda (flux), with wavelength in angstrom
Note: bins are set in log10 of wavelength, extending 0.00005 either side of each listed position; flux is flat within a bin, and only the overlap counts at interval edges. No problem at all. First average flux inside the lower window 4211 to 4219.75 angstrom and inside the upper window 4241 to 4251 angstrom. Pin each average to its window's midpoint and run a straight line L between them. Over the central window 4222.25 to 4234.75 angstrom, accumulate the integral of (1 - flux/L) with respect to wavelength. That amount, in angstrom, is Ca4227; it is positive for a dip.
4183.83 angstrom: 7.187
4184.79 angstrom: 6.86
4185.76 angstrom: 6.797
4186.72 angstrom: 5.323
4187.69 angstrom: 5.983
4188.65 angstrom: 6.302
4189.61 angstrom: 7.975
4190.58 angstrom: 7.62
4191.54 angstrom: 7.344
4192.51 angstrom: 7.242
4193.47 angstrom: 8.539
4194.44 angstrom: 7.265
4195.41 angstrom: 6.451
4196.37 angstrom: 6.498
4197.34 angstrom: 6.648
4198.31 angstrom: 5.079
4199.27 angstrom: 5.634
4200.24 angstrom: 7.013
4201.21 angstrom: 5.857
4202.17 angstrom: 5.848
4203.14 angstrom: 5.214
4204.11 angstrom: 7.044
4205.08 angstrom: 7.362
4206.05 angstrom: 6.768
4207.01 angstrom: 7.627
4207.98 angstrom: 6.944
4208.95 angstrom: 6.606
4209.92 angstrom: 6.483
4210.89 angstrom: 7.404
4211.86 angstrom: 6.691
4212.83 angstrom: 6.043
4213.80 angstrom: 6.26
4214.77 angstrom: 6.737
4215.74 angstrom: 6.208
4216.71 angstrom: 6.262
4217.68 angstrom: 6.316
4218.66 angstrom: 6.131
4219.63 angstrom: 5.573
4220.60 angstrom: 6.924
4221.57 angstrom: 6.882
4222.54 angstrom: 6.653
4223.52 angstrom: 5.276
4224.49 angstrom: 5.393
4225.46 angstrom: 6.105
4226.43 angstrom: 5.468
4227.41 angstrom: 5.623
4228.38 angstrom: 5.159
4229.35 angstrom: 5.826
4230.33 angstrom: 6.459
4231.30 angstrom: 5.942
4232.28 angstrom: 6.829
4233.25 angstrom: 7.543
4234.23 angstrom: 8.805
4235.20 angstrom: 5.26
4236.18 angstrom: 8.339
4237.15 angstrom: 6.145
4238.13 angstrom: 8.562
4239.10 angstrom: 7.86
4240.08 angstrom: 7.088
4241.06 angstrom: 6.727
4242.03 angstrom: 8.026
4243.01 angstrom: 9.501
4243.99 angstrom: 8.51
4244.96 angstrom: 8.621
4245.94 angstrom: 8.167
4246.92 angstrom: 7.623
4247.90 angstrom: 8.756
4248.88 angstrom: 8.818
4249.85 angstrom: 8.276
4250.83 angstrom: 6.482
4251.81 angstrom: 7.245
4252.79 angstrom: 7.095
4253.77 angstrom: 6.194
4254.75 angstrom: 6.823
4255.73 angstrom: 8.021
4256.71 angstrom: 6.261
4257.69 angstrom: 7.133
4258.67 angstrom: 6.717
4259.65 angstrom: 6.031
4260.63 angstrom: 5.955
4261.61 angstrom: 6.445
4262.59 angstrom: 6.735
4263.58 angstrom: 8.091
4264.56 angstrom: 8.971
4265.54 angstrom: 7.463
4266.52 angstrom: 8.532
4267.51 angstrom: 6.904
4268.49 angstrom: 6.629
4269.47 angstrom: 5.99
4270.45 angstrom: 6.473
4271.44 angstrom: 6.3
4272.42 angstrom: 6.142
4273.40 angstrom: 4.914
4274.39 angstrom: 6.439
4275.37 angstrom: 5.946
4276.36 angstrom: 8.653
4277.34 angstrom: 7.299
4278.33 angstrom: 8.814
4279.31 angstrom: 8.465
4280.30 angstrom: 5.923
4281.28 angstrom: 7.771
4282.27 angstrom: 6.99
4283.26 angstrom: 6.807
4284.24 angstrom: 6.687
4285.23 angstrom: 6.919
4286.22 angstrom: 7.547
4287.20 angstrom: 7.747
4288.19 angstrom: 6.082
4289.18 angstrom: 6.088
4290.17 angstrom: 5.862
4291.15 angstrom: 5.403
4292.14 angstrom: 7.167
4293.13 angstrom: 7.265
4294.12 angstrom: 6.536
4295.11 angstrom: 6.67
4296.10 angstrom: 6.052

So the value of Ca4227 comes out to 1.6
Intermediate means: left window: 6.32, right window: 8.26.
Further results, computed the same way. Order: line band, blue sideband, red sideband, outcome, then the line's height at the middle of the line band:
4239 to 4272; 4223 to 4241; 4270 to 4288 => -3.0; 6.76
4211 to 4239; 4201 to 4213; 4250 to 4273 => 1.2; 6.73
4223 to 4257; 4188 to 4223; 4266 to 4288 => -1.5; 6.81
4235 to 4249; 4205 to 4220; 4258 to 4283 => -2.3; 6.78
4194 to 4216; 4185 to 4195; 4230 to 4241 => 1.7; 7.07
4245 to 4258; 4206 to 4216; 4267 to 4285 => -1.3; 6.8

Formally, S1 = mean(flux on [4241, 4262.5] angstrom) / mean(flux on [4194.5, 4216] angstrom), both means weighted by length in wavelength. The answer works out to 1.1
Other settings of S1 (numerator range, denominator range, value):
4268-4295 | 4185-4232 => 1.05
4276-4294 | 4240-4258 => 0.92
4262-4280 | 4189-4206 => 1.06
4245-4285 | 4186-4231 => 1.11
